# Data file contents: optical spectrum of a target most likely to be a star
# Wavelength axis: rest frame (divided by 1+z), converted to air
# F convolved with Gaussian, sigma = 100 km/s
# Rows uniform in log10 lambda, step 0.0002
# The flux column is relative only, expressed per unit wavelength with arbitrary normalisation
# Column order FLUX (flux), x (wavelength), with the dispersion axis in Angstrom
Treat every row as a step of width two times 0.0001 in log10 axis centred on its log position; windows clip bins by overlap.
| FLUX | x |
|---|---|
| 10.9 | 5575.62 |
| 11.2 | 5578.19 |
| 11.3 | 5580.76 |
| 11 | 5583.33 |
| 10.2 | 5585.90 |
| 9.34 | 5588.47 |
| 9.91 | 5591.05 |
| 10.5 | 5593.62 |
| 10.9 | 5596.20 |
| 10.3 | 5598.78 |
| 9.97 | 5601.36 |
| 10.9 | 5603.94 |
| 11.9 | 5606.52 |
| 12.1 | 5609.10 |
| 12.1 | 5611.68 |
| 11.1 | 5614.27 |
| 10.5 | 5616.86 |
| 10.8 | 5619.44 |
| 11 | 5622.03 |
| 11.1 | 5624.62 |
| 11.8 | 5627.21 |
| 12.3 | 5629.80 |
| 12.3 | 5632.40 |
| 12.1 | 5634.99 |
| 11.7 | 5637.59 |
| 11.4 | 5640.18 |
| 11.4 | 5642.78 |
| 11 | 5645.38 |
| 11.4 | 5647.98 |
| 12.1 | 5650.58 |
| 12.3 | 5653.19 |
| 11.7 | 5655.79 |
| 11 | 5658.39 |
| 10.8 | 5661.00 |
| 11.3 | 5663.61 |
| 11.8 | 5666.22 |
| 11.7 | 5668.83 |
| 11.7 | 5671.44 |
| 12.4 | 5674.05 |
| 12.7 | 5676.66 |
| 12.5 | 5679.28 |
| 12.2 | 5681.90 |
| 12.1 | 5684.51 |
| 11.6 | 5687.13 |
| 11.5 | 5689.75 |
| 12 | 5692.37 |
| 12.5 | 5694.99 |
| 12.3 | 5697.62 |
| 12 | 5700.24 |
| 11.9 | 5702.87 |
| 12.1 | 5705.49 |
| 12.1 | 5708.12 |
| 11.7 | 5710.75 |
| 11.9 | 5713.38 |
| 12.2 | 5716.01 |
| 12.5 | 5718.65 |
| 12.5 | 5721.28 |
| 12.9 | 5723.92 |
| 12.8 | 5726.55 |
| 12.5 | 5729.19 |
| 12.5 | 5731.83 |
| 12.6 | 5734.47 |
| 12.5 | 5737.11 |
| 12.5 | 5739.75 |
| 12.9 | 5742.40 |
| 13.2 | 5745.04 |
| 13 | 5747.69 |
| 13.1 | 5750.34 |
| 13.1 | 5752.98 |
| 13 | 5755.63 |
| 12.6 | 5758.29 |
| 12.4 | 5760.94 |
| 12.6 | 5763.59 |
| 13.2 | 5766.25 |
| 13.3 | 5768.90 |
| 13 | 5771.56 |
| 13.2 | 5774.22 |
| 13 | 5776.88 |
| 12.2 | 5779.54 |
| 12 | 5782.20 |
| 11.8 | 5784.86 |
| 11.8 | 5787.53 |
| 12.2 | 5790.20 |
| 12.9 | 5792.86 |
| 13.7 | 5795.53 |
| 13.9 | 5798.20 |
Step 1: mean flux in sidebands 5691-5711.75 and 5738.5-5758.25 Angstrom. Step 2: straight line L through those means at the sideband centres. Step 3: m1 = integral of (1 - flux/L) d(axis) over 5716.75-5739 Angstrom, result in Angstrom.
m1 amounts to 0.0 Angstrom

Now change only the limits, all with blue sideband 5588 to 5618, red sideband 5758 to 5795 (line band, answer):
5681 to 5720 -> -0.69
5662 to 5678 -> -0.55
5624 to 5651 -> -1.23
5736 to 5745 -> -0.35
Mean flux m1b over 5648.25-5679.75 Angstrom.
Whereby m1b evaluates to 11.8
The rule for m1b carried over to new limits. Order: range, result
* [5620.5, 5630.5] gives 11.5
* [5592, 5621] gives 11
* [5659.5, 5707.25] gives 11.9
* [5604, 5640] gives 11.6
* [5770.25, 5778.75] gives 13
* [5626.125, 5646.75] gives 11.7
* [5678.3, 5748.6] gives 12.3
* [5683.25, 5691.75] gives 11.8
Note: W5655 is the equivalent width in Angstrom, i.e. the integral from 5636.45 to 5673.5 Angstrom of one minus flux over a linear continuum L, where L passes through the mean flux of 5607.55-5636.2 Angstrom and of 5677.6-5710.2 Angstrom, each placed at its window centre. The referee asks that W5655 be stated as 0.8 Angstrom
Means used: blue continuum 11.6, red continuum 12.1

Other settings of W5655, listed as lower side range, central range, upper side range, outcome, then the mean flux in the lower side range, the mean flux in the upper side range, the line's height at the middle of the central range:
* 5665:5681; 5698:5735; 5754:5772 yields 0.58 Angstrom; 12.1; 12.9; 12.5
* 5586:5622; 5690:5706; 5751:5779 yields -0.08 Angstrom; 10.8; 12.9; 12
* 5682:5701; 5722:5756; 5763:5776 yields -0.38 Angstrom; 12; 13.1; 12.7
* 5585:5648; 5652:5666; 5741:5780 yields 0.26 Angstrom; 11.1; 12.9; 11.7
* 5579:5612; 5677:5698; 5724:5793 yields -0.45 Angstrom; 10.8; 12.7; 11.9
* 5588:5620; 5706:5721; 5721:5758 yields 0.37 Angstrom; 10.8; 12.8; 12.4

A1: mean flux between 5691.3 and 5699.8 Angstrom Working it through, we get 12.2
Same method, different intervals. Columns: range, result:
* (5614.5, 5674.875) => 11.5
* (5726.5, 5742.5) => 12.6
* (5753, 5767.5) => 12.8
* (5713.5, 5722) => 12.3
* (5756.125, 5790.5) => 12.6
